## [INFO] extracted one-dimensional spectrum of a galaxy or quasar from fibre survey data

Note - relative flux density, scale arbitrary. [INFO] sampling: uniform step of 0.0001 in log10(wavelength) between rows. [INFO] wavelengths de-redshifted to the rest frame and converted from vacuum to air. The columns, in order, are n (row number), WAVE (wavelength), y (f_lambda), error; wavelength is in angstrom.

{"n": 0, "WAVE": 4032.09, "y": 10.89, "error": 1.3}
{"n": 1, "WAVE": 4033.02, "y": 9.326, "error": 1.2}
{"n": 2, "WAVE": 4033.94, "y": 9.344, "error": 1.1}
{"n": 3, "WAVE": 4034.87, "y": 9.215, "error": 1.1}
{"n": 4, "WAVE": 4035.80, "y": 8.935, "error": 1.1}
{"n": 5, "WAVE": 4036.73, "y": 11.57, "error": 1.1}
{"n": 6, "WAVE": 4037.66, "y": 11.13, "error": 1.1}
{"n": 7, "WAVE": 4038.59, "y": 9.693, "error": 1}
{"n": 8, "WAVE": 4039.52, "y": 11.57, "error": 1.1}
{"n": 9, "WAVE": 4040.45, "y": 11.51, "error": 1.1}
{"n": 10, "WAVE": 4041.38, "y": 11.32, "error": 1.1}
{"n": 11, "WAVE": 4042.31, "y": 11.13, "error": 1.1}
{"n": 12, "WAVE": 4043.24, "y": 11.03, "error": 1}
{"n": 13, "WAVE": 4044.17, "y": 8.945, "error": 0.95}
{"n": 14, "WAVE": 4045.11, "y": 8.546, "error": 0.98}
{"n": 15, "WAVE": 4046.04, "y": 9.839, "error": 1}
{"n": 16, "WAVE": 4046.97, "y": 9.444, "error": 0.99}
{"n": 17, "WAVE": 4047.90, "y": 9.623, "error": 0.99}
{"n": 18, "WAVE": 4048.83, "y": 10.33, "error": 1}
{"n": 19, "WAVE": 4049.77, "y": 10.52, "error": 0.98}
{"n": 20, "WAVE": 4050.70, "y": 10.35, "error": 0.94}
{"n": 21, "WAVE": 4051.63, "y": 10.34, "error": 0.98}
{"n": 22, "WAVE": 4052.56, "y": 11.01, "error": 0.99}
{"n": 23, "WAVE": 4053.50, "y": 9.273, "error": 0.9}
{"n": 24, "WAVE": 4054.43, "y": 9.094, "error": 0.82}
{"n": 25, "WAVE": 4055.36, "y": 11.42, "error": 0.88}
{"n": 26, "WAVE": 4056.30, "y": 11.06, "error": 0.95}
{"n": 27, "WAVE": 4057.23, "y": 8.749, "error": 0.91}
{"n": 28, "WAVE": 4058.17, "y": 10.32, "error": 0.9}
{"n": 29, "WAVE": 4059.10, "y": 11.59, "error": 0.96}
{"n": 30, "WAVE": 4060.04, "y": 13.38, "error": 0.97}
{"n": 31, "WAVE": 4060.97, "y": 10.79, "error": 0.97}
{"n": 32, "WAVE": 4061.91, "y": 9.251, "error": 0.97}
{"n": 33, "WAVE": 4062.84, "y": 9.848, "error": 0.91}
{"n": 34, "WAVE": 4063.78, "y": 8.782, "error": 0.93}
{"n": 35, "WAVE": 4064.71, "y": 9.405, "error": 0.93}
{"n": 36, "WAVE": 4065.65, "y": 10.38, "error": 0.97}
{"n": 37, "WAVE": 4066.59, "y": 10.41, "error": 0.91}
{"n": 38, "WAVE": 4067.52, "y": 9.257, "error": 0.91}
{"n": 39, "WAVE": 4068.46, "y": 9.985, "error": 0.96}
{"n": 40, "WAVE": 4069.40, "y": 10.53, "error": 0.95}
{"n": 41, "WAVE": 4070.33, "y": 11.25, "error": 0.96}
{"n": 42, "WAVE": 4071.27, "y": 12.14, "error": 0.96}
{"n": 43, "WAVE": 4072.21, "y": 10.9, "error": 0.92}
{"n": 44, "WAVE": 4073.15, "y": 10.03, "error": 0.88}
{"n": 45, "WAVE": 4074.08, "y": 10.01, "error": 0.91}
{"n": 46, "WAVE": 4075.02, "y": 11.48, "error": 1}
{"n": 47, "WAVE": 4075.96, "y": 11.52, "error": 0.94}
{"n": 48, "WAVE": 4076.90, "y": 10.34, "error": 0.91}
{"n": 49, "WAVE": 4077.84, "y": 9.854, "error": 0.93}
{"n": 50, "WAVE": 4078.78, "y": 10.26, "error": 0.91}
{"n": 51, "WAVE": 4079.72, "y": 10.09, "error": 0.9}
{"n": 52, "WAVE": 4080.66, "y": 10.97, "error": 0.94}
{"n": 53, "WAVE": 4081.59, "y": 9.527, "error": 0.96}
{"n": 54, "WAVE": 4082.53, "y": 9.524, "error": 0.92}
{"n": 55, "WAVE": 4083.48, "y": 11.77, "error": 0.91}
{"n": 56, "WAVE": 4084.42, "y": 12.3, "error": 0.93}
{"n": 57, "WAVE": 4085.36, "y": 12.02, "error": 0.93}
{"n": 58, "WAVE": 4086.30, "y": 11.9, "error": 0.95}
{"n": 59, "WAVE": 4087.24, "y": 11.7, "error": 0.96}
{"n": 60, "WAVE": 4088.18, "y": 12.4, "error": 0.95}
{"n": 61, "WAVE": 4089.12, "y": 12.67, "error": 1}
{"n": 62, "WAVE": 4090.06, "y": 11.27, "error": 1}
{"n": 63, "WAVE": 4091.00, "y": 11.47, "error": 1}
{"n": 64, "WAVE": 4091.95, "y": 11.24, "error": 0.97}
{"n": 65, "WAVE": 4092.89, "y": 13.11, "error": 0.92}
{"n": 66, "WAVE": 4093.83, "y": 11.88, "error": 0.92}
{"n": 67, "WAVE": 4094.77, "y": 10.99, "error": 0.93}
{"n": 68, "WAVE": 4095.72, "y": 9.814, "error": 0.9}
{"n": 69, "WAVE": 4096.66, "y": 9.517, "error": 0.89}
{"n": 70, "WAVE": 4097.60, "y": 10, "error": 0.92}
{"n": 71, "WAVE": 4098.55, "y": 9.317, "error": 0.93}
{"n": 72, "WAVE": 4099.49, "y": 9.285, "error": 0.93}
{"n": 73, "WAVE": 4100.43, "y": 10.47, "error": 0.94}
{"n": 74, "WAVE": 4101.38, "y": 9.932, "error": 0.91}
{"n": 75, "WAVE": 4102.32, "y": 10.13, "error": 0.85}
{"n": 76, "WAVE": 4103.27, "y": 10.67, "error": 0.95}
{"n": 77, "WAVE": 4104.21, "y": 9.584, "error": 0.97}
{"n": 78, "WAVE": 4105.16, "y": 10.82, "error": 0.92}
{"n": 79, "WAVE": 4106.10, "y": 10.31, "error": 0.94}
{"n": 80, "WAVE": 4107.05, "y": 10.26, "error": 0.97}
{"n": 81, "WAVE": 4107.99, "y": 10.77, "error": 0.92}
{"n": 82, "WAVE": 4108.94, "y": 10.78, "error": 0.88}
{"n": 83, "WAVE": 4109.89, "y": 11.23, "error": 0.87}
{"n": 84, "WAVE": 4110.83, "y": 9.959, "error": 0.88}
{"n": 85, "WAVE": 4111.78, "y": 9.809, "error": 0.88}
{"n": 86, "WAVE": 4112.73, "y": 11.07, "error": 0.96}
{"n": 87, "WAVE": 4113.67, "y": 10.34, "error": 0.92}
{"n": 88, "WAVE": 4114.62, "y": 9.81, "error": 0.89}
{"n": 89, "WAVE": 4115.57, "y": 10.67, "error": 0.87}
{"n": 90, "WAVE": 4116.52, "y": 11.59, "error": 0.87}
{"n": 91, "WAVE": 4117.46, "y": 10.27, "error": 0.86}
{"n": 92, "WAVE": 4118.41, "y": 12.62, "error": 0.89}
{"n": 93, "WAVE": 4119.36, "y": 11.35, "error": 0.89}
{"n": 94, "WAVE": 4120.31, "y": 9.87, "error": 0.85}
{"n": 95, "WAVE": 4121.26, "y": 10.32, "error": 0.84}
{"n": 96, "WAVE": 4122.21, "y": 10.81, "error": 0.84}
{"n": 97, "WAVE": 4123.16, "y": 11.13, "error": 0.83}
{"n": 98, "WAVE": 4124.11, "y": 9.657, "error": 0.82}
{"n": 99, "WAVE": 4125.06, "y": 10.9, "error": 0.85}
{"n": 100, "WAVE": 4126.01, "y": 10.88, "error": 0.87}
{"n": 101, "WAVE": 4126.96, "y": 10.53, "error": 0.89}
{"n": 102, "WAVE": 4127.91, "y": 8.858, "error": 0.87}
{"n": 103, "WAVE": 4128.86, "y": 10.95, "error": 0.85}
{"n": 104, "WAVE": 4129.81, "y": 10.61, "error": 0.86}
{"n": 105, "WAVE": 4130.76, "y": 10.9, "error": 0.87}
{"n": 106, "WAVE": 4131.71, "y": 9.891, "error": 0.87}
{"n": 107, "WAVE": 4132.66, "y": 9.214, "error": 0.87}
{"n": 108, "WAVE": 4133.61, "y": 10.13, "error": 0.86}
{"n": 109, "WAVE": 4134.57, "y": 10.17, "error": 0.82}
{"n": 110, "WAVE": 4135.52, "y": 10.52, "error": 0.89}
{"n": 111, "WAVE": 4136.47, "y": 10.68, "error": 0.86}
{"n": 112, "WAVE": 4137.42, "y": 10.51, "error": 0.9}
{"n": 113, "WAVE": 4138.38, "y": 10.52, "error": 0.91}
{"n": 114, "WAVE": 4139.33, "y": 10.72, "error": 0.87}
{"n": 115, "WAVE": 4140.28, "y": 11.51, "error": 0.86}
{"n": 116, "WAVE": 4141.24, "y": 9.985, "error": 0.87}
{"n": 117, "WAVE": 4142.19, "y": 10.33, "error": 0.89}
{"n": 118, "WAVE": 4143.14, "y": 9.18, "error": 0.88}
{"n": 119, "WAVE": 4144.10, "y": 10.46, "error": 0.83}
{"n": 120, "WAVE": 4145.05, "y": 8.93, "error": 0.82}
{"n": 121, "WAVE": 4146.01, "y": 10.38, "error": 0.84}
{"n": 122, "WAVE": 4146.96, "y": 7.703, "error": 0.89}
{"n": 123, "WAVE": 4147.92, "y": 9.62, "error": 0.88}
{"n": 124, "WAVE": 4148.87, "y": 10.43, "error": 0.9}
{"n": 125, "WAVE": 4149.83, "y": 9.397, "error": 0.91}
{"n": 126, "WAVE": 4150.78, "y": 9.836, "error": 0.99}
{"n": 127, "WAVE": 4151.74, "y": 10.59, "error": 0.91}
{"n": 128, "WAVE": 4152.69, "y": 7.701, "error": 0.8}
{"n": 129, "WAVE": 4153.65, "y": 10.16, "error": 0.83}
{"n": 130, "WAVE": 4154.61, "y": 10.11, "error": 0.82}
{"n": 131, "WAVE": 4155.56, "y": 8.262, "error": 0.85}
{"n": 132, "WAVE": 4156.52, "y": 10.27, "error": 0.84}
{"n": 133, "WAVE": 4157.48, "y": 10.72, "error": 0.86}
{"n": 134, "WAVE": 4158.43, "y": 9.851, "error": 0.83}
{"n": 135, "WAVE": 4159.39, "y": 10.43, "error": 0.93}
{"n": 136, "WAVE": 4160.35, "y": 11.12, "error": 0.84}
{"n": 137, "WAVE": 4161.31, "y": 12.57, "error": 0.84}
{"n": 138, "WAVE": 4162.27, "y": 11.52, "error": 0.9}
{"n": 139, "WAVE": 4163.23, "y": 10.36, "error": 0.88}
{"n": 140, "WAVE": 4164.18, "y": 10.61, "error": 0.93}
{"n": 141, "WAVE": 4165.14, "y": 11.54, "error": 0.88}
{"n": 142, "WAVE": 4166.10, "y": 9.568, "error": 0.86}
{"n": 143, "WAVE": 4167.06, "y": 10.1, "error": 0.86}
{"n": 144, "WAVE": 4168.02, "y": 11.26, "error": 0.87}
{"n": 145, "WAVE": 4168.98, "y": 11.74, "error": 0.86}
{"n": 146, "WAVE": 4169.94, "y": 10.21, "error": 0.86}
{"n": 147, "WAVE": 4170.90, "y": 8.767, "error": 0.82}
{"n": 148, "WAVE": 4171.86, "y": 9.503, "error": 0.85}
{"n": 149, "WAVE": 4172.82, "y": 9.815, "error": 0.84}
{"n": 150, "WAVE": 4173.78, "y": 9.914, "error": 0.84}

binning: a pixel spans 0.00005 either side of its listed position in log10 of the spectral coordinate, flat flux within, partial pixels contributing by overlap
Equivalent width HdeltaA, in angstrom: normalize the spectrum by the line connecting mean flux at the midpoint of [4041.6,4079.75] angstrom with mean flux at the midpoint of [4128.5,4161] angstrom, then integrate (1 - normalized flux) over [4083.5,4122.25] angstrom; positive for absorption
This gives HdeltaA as -2.5 angstrom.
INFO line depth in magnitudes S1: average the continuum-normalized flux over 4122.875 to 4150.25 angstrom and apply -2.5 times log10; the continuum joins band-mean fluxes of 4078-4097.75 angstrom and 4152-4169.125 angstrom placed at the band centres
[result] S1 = 0.05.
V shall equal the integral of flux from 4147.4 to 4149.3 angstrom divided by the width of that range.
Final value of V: 9.97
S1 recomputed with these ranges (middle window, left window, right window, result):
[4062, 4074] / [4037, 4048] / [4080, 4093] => 0.08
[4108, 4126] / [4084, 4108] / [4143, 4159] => -0.03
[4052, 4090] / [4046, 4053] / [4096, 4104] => -0.06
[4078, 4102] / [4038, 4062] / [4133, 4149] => -0.07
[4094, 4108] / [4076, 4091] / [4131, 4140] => 0.07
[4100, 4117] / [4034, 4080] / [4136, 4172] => -0.02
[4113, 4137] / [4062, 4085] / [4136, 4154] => -0.05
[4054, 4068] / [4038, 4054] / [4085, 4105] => 0.02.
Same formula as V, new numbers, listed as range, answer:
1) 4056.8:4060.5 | 11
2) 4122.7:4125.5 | 10.6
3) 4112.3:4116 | 10.5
